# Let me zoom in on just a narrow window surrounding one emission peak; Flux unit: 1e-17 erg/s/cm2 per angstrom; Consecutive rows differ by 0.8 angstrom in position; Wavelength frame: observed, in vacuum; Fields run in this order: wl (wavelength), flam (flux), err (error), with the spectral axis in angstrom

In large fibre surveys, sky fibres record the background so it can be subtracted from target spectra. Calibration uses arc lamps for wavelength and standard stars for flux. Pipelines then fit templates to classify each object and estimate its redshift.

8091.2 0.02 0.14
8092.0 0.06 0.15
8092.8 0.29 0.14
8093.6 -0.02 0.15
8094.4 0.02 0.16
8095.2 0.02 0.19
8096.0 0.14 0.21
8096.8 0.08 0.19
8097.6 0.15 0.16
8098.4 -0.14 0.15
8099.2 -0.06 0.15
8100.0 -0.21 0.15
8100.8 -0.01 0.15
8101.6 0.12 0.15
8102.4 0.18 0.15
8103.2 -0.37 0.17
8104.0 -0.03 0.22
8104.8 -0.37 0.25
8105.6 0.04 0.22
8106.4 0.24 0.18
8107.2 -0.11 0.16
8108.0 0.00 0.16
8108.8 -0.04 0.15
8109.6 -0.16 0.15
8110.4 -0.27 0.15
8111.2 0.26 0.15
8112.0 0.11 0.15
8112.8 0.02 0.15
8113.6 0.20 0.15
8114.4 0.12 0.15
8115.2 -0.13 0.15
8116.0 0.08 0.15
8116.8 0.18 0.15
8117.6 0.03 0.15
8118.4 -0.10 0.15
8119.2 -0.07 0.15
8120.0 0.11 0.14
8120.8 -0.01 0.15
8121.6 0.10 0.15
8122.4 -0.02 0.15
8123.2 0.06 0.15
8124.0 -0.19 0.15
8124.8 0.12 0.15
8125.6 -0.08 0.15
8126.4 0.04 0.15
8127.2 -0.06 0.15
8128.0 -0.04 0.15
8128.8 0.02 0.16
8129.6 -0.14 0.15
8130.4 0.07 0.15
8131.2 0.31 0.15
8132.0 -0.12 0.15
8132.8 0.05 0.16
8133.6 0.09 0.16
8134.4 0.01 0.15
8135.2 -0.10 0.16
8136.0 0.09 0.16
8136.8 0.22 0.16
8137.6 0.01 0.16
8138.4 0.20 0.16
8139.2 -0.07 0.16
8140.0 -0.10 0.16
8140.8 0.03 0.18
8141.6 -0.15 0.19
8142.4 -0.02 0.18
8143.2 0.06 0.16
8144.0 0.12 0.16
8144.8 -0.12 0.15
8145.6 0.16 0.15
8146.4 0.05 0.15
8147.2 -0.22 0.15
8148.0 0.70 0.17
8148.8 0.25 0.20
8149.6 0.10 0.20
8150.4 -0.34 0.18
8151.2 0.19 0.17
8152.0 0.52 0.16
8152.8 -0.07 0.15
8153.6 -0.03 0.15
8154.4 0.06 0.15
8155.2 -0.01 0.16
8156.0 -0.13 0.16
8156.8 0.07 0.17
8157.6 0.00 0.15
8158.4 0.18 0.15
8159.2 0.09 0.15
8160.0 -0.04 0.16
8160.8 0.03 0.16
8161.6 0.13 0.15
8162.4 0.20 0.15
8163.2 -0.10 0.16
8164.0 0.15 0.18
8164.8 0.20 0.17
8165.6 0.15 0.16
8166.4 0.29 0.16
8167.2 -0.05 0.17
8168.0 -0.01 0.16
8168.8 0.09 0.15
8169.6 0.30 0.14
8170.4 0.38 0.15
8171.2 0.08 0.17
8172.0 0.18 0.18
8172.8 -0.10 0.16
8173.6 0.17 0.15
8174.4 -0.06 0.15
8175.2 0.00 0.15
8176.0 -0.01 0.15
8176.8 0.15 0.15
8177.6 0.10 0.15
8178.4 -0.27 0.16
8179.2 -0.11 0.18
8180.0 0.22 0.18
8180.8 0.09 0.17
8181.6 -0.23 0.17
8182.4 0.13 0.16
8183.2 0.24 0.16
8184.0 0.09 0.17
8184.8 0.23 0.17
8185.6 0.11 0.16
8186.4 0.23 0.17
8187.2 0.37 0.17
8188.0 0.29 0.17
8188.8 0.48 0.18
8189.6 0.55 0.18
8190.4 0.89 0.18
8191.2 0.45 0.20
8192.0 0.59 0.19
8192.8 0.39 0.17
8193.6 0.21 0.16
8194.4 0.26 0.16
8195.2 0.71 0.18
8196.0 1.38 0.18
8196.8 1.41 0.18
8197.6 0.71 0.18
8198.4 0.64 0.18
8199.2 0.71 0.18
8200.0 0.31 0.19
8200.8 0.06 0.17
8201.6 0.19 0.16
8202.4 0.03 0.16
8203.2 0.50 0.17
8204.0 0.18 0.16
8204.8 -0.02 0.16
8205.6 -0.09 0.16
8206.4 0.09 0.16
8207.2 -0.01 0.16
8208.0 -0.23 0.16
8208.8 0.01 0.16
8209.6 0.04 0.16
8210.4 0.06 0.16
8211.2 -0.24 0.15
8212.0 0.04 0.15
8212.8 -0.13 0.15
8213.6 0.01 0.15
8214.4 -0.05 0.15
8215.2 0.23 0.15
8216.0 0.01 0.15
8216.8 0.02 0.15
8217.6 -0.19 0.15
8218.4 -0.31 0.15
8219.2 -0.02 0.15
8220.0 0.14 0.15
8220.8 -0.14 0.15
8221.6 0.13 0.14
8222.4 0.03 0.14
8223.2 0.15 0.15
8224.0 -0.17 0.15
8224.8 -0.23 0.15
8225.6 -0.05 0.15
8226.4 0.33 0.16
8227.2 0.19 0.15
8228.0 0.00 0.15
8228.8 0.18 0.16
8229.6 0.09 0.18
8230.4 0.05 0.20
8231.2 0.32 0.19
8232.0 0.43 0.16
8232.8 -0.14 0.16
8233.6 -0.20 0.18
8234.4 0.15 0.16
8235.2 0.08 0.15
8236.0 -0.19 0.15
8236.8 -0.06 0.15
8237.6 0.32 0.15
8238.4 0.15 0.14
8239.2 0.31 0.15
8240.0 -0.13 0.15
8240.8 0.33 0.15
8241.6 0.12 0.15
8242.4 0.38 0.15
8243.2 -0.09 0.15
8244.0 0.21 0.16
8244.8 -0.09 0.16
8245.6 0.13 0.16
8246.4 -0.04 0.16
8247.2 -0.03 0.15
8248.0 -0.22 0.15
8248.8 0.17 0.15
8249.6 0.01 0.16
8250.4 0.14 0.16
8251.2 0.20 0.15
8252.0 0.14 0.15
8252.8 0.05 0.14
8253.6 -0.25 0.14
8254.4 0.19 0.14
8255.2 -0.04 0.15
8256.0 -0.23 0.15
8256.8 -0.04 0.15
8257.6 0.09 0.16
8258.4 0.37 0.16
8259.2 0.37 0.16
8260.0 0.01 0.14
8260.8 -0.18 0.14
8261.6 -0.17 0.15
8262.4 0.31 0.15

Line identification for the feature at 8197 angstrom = [O II]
